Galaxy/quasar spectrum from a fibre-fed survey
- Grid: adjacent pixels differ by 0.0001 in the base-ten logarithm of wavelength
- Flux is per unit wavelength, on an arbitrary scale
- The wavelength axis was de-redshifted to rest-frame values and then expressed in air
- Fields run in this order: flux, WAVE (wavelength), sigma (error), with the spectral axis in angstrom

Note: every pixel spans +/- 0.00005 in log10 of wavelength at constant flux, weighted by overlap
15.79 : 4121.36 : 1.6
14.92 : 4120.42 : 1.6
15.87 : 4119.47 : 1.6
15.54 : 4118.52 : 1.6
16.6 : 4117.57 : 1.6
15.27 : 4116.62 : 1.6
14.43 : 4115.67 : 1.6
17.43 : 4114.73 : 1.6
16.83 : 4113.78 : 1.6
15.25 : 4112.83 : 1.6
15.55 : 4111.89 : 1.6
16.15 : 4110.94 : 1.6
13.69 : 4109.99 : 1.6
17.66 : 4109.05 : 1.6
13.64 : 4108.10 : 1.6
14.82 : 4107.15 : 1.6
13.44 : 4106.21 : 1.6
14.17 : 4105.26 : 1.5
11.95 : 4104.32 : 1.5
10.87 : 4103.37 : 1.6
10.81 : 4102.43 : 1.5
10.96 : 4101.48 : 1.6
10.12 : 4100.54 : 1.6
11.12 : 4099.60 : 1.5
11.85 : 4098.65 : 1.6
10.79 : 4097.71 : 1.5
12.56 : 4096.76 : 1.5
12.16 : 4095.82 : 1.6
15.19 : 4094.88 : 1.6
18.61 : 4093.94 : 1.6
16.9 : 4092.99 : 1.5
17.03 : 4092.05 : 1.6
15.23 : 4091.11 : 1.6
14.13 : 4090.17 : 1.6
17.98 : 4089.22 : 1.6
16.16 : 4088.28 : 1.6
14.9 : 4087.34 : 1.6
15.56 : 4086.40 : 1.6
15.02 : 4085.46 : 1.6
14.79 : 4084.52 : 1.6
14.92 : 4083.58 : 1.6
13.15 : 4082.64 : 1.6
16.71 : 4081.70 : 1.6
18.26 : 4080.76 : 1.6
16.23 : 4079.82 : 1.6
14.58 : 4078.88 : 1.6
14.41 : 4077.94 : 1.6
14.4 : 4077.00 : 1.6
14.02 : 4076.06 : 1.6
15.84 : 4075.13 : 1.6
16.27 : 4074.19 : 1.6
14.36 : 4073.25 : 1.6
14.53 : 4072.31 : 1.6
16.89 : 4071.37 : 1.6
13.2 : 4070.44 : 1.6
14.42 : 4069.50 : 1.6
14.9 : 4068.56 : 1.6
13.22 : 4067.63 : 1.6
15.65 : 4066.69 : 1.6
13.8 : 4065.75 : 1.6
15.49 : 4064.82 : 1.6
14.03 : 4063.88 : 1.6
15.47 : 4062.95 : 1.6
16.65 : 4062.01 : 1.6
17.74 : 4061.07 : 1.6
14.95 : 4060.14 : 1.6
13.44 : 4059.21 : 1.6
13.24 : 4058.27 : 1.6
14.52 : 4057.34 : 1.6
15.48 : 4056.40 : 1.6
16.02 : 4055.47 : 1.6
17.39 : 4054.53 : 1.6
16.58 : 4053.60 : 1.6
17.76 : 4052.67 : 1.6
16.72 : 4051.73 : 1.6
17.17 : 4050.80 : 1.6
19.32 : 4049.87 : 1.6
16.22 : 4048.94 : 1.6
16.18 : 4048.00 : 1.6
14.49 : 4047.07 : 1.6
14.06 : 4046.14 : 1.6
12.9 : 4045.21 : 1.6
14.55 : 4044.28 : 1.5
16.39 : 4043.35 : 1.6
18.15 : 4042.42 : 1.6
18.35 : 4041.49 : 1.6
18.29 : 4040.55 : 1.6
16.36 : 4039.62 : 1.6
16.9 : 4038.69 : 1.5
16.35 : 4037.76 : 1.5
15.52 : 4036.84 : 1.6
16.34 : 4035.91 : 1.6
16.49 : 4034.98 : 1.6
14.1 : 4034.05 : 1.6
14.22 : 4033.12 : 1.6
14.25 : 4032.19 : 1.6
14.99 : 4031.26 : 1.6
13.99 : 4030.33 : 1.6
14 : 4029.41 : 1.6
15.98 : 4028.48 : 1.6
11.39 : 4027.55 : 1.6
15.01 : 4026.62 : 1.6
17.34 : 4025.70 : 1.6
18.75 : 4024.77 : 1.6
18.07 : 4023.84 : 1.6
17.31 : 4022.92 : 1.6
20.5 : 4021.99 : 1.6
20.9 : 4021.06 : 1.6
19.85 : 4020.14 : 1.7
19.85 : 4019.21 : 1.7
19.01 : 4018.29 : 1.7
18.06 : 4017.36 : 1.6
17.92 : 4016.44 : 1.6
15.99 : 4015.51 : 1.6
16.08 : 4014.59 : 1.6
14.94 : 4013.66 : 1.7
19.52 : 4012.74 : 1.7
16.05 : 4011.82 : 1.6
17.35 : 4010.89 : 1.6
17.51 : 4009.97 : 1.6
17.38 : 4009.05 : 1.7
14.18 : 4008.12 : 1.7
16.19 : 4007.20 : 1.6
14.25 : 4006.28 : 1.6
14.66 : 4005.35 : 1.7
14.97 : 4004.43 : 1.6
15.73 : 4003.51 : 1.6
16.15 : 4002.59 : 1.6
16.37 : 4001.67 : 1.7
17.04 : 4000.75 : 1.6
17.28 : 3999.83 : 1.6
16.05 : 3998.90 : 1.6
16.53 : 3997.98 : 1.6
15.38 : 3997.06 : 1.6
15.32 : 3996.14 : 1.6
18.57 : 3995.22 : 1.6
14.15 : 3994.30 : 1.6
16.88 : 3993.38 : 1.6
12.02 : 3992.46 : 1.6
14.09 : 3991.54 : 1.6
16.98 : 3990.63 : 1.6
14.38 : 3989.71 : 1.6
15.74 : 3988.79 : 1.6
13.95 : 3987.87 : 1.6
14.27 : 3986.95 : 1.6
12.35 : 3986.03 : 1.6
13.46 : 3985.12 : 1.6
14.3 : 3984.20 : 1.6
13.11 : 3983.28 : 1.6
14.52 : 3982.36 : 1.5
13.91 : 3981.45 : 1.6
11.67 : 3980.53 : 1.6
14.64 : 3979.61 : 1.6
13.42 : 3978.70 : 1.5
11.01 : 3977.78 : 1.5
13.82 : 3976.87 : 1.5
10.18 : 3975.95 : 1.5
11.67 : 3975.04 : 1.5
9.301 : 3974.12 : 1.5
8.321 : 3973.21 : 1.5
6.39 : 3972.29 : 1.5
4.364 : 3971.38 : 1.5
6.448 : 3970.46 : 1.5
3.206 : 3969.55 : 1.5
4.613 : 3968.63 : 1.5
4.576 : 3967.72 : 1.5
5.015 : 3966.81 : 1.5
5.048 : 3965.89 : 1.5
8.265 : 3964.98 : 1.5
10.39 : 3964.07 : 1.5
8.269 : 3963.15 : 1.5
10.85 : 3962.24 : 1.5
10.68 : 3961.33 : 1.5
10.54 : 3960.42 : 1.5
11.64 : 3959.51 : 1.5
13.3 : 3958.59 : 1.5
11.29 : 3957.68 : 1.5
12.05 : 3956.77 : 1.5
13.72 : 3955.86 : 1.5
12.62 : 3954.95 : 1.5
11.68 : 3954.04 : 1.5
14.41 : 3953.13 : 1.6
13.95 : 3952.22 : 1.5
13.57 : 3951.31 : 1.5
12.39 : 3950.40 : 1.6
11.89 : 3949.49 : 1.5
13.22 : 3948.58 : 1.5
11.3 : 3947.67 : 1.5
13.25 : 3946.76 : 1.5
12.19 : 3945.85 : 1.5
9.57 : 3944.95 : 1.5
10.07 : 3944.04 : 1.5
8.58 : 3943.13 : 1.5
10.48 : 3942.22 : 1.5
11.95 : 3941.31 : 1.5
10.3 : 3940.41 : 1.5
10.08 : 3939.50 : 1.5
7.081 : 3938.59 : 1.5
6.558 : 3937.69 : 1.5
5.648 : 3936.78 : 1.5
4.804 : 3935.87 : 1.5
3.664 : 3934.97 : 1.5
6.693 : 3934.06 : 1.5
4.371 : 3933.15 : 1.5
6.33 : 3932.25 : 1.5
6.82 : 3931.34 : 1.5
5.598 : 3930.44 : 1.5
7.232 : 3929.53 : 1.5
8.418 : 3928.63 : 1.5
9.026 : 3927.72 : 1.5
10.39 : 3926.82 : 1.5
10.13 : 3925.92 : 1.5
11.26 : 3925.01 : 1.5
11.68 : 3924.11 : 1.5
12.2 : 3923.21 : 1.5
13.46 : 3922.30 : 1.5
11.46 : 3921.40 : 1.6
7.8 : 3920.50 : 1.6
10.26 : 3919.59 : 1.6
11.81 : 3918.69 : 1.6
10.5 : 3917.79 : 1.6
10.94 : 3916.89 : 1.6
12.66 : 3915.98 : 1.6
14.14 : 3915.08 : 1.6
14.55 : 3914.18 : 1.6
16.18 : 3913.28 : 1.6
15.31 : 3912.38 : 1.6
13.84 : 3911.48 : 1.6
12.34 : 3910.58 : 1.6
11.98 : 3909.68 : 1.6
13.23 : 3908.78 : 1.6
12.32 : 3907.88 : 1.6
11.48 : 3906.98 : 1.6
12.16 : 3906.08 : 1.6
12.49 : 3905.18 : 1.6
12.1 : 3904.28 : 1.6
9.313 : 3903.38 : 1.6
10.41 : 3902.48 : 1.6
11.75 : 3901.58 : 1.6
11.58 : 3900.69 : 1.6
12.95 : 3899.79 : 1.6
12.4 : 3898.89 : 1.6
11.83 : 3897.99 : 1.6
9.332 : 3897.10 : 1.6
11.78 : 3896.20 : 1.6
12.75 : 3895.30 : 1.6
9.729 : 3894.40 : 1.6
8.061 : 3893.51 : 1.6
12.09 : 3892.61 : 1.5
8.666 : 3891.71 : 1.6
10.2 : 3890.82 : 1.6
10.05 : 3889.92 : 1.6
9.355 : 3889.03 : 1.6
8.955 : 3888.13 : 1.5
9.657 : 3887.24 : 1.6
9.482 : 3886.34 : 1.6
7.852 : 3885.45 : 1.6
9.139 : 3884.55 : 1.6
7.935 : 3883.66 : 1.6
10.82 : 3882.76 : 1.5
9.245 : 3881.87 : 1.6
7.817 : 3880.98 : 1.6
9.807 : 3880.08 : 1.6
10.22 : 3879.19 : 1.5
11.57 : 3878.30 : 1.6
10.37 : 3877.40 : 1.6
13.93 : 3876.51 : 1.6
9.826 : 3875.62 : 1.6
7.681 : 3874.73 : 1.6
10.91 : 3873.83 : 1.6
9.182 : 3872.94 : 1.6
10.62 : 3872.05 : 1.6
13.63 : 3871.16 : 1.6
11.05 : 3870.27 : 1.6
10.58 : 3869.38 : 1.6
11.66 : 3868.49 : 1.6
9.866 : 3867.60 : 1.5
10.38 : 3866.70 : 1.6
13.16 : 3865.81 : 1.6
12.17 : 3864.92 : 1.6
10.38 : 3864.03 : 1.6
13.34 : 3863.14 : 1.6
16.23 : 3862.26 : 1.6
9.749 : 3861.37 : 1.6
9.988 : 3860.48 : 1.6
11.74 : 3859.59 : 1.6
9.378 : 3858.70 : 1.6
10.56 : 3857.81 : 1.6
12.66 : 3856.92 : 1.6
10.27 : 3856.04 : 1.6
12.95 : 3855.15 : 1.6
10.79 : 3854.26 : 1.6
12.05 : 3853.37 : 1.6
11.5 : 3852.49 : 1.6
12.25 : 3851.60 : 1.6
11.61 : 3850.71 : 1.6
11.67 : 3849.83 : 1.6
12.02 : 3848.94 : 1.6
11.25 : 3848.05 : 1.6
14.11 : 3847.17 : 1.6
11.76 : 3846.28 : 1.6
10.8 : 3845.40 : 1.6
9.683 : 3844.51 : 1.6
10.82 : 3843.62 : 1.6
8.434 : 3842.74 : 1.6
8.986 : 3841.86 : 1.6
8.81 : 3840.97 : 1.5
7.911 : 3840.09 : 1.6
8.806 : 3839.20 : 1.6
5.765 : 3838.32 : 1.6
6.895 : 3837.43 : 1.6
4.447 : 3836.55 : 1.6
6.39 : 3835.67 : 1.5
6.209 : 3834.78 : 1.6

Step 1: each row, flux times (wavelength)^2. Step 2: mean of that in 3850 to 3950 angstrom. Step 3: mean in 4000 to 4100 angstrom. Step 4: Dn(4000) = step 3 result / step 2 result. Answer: 1.6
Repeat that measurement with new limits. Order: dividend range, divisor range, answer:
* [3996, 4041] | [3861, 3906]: 1.65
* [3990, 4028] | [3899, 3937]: 1.65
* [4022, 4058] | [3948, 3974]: 1.72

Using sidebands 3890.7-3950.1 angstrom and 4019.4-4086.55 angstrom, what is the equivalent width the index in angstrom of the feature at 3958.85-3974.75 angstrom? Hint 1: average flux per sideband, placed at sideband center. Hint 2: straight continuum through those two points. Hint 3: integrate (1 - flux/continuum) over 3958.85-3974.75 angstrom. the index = 6.05 angstrom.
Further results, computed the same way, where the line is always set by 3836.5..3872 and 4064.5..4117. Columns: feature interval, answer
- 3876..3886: 1.2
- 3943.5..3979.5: 6.5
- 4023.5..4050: -3.9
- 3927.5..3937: 4.6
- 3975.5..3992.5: -0.9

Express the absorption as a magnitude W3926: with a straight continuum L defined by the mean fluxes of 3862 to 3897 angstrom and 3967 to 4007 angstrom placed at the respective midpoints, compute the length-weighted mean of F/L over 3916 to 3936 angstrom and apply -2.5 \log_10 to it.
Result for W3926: 0.27 mag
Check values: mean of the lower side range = 10.5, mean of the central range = 9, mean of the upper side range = 12.9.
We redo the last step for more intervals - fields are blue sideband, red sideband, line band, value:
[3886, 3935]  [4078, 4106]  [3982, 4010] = -0.23 mag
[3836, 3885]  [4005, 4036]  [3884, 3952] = 0.20 mag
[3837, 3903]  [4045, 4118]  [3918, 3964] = 0.19 mag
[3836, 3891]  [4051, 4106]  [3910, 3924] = -0.09 mag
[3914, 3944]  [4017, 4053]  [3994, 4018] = -0.12 mag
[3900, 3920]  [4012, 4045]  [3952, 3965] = 0.21 mag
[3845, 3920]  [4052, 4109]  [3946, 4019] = -0.01 mag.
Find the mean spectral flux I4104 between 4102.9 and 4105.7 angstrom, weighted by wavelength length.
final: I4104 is 12.3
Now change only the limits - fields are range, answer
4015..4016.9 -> 16.9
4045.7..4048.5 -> 14.9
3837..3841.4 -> 7.63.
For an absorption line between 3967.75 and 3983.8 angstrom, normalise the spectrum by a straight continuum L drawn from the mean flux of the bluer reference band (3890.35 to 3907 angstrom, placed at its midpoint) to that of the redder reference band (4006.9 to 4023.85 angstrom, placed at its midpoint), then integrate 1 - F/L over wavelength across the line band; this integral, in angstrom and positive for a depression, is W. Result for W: 5.8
